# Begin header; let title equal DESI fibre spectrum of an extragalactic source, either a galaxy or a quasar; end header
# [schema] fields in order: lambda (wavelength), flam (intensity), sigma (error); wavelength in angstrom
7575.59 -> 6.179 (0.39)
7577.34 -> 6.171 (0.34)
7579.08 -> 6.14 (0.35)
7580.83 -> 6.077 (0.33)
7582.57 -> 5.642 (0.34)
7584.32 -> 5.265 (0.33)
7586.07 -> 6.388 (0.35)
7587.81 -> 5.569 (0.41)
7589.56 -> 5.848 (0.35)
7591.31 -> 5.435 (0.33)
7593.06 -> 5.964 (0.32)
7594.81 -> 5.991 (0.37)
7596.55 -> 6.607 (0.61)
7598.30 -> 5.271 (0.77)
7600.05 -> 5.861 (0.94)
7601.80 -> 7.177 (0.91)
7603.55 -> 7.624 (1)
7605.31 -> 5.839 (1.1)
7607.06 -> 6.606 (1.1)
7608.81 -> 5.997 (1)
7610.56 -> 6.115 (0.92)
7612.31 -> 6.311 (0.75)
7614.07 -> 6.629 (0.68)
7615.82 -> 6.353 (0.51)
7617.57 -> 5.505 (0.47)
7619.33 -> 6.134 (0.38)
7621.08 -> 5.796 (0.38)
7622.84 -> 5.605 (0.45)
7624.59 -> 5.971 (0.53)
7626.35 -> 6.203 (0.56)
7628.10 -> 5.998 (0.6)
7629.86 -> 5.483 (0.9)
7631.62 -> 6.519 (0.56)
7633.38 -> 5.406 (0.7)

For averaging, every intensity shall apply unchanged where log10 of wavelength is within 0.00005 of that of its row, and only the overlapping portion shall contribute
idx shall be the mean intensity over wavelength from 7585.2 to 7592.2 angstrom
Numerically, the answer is 5.81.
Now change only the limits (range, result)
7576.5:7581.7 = 6.13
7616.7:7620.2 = 5.81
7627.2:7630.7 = 5.75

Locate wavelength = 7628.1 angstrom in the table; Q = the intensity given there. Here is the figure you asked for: 5.998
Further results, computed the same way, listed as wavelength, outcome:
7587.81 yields 5.569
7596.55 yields 6.607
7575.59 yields 6.179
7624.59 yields 5.971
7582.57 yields 5.642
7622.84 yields 5.605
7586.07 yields 6.388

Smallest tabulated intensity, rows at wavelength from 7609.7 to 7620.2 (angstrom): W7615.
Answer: 5.505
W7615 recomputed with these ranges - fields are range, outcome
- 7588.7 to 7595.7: 5.435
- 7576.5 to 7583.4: 5.642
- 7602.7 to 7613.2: 5.839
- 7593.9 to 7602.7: 5.271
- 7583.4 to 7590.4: 5.265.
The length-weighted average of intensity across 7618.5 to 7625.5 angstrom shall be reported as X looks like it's 5.88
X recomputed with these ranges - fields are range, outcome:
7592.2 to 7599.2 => 5.96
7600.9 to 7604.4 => 7.39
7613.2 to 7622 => 6.08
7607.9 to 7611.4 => 6.07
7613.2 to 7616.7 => 6.5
